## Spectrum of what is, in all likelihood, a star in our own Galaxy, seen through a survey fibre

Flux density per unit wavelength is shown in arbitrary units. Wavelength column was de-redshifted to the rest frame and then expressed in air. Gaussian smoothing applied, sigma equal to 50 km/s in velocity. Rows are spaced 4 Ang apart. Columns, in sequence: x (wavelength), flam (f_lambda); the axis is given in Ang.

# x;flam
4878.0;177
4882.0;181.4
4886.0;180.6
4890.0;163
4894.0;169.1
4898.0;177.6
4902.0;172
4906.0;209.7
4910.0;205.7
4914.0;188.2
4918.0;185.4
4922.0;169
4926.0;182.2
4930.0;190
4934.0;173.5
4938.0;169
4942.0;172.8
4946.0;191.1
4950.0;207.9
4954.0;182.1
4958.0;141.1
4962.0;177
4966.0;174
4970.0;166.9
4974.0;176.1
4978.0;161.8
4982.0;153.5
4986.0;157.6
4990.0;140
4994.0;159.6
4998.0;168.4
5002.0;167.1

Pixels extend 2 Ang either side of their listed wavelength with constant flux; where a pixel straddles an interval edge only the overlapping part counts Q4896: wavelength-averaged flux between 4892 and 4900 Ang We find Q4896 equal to 173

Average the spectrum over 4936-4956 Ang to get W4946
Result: 185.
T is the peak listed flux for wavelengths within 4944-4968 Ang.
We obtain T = 207.9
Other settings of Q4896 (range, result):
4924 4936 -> 182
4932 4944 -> 172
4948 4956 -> 195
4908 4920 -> 193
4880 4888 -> 181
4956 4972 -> 165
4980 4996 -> 153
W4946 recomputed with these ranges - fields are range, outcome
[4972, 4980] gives 169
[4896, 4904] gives 175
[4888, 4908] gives 178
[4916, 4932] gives 182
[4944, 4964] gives 180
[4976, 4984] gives 158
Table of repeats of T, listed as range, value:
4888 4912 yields 209.7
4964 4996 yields 176.1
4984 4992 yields 157.6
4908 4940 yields 205.7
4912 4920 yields 188.2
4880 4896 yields 181.4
